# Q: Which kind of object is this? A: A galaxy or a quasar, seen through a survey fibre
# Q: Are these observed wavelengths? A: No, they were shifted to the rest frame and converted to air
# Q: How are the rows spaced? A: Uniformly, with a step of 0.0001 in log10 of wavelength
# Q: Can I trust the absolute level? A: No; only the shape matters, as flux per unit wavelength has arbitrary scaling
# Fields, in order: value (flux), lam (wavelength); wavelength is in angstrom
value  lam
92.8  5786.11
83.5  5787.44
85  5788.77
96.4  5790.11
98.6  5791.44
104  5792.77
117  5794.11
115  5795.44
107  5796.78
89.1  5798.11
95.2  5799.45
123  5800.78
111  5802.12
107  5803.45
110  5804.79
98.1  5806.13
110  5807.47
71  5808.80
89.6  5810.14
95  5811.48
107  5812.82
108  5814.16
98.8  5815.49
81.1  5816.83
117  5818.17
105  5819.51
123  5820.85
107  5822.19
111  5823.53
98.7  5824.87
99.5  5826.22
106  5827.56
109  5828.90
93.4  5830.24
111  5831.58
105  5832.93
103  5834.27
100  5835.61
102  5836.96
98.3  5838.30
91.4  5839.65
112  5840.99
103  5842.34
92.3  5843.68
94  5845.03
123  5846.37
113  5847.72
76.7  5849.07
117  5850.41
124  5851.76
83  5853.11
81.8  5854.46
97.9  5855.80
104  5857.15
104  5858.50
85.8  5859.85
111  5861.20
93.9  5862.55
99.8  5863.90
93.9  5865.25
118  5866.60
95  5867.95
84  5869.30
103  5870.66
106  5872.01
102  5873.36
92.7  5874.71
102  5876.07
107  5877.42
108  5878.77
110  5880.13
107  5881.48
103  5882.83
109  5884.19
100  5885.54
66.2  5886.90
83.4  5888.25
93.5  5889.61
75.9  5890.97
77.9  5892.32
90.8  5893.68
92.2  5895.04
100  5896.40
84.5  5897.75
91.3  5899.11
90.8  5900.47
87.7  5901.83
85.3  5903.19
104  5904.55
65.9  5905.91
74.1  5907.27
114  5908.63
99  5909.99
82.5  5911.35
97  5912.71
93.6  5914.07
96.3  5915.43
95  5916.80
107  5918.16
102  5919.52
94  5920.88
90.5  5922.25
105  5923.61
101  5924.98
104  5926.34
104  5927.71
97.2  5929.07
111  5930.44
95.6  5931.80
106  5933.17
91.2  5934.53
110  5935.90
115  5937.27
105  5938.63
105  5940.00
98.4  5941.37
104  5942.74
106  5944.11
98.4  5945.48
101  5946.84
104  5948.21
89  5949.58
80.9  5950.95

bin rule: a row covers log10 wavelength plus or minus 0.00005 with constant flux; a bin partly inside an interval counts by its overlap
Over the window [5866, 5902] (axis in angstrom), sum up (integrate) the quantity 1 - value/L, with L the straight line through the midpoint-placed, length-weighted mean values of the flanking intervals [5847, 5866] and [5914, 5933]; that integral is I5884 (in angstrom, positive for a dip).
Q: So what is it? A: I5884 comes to 1.4 angstrom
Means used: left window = 99.1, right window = 100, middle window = 95.6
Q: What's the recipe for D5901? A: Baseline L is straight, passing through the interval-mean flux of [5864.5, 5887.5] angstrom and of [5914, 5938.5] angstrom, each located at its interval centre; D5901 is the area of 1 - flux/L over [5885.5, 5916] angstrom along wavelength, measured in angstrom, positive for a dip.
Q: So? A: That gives 3.7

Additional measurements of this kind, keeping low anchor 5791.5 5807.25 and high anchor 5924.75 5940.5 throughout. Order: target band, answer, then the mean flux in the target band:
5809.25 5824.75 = 0.4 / 103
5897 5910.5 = 1.9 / 89.6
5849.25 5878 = 1.5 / 99.9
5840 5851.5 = 0.2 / 104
